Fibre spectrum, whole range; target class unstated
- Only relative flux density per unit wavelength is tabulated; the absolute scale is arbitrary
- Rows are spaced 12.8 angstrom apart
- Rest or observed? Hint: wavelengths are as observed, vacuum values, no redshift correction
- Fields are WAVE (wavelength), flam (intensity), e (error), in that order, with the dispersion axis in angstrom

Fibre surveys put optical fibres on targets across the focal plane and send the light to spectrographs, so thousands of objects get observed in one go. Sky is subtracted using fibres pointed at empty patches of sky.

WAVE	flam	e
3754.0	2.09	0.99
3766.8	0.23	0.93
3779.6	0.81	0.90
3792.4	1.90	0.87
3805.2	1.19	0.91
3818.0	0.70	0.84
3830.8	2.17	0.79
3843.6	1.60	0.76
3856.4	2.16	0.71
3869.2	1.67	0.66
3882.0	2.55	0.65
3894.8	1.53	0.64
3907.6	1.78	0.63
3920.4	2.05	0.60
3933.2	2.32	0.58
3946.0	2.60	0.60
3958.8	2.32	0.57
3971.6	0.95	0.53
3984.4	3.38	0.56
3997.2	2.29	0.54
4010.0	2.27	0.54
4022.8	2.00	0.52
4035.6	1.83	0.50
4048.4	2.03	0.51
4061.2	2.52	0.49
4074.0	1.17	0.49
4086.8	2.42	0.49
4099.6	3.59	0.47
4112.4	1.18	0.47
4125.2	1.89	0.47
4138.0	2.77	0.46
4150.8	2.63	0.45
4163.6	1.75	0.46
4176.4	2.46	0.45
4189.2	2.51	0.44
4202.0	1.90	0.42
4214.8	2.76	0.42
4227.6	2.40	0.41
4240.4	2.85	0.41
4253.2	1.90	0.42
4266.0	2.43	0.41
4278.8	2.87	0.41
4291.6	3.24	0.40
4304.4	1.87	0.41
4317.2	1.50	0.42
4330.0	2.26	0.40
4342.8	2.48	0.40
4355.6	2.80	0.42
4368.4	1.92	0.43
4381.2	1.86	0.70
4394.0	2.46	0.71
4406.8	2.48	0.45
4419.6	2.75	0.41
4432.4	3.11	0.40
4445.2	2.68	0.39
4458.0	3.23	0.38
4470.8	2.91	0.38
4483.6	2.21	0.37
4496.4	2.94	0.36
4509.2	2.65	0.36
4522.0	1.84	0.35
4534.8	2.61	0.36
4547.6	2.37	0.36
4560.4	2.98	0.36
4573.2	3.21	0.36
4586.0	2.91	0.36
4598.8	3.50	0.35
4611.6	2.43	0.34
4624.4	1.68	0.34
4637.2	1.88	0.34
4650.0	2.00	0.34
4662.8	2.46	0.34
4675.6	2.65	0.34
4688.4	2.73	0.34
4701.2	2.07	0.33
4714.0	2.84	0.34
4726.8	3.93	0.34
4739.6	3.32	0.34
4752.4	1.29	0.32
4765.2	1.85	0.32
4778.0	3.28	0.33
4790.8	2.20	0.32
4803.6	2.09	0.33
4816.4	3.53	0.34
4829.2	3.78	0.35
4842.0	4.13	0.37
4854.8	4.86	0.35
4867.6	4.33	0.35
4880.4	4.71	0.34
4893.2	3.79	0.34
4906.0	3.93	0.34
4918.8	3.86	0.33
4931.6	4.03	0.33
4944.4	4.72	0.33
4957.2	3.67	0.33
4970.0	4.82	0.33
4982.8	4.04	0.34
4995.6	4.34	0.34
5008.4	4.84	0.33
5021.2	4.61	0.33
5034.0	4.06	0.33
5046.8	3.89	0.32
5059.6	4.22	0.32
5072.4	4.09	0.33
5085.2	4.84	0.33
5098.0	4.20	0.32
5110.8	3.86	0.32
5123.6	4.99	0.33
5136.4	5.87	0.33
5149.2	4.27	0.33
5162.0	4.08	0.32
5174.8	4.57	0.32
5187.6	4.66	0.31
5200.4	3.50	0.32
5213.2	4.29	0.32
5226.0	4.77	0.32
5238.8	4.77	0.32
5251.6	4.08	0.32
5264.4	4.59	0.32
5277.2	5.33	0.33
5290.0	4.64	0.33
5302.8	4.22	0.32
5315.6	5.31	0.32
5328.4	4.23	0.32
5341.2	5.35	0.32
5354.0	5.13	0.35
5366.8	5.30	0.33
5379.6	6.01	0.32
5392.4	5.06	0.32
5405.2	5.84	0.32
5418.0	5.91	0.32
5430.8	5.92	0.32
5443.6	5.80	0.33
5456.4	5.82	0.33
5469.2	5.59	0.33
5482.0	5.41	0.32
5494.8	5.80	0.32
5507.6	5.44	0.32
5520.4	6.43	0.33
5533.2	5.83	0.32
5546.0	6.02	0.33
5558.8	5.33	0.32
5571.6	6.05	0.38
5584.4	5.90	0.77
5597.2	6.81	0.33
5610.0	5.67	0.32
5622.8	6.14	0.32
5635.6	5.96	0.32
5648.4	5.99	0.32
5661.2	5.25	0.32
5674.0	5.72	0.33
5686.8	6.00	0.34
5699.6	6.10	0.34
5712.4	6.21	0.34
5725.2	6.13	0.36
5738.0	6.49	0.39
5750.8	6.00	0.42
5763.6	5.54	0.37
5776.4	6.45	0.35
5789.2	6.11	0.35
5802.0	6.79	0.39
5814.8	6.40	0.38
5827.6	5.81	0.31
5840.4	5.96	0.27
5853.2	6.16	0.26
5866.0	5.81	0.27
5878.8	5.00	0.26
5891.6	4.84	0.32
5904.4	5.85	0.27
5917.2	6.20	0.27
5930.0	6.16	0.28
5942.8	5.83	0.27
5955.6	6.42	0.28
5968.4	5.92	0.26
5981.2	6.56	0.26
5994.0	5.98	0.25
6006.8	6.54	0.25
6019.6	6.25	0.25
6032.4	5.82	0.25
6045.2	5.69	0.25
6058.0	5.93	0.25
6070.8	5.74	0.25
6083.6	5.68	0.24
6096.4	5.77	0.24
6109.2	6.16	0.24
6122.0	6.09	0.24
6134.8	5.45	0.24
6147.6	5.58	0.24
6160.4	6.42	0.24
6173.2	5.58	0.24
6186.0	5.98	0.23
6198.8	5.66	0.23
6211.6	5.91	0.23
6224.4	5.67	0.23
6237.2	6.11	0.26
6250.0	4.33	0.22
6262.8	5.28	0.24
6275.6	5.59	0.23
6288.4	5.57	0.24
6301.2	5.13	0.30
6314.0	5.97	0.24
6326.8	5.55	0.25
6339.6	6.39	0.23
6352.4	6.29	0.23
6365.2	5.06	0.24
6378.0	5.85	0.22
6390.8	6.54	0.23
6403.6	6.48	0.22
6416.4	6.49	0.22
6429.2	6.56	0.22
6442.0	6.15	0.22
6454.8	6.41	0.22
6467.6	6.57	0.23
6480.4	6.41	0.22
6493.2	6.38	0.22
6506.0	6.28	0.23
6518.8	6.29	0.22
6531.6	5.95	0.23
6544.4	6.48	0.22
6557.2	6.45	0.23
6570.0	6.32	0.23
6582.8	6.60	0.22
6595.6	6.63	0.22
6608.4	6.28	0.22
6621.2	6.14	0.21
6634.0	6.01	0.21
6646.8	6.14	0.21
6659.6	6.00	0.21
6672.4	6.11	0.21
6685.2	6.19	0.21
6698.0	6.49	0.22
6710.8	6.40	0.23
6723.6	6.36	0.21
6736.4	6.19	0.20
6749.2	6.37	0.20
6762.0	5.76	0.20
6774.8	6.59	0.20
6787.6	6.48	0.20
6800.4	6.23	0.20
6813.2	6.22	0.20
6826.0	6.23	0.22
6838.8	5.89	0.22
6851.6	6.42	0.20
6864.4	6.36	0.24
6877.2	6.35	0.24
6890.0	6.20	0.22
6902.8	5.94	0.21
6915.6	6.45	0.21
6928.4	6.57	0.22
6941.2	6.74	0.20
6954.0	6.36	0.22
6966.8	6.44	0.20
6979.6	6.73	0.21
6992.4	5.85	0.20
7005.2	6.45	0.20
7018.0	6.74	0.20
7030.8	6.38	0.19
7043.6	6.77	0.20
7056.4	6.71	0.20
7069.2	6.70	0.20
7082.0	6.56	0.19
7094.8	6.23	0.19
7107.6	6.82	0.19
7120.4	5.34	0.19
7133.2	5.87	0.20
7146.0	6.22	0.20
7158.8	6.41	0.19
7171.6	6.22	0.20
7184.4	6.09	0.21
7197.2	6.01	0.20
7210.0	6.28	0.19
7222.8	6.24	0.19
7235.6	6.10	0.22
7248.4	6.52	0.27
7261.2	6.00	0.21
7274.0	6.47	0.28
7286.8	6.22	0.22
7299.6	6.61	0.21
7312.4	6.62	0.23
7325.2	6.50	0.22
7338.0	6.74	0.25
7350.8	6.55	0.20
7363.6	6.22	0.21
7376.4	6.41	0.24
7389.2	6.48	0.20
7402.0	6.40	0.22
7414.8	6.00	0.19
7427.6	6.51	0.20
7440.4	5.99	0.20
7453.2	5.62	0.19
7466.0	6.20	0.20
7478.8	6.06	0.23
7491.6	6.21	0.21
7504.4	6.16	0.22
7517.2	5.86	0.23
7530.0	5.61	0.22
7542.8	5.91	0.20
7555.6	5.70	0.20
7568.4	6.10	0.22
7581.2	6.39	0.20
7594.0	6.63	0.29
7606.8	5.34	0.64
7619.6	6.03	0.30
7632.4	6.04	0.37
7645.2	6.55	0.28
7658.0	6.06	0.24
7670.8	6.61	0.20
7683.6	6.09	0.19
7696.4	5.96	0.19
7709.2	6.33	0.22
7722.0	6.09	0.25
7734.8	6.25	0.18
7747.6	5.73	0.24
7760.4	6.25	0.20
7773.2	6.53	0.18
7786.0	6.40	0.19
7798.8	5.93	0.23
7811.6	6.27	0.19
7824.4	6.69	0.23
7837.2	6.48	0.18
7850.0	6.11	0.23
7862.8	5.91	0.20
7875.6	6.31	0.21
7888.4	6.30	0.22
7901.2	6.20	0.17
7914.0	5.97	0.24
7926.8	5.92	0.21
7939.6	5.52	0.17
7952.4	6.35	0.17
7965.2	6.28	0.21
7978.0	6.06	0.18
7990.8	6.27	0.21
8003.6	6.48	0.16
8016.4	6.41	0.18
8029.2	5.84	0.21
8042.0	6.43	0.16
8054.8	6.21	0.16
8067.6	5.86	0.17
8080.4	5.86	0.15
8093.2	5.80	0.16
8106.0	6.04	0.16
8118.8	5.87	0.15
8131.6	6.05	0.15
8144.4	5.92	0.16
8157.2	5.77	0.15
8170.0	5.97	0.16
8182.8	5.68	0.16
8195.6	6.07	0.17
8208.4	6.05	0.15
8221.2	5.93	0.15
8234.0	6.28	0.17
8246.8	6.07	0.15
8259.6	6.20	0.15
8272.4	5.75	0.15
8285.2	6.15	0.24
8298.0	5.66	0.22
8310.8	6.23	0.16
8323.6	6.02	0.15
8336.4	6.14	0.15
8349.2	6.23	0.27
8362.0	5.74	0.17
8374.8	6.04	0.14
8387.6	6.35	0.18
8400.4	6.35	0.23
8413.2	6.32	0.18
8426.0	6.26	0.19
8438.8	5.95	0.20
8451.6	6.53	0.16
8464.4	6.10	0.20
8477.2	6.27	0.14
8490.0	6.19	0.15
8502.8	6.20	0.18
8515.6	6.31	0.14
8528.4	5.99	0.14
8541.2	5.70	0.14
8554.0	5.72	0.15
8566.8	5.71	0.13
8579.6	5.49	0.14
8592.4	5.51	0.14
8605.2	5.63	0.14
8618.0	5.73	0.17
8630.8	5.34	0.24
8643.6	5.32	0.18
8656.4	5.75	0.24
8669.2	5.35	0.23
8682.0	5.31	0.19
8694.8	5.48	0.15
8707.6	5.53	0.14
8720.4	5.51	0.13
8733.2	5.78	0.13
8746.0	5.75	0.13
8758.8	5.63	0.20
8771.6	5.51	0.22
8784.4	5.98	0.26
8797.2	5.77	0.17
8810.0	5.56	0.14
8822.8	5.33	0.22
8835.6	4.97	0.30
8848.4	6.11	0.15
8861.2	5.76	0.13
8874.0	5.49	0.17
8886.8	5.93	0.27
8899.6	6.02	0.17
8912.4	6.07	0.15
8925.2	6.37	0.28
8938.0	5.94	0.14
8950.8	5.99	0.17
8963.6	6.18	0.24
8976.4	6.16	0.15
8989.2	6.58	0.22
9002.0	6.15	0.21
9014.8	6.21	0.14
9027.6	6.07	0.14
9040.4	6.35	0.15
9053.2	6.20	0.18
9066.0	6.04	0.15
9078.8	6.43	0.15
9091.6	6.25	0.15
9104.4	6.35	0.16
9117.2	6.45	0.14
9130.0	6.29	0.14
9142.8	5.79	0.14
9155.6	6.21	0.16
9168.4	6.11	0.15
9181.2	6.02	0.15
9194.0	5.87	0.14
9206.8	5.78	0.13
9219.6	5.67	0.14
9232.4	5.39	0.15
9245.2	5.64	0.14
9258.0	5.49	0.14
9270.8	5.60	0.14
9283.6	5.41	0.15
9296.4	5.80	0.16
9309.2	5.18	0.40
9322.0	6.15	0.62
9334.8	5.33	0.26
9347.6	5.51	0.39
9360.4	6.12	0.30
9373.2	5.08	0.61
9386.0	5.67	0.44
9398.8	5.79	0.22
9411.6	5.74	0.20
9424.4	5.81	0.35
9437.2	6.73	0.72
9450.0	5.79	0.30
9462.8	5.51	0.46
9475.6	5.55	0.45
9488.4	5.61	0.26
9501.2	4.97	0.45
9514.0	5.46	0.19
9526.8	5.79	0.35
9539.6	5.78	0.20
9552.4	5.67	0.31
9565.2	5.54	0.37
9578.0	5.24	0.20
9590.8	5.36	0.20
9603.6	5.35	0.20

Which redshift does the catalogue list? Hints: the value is 0.209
